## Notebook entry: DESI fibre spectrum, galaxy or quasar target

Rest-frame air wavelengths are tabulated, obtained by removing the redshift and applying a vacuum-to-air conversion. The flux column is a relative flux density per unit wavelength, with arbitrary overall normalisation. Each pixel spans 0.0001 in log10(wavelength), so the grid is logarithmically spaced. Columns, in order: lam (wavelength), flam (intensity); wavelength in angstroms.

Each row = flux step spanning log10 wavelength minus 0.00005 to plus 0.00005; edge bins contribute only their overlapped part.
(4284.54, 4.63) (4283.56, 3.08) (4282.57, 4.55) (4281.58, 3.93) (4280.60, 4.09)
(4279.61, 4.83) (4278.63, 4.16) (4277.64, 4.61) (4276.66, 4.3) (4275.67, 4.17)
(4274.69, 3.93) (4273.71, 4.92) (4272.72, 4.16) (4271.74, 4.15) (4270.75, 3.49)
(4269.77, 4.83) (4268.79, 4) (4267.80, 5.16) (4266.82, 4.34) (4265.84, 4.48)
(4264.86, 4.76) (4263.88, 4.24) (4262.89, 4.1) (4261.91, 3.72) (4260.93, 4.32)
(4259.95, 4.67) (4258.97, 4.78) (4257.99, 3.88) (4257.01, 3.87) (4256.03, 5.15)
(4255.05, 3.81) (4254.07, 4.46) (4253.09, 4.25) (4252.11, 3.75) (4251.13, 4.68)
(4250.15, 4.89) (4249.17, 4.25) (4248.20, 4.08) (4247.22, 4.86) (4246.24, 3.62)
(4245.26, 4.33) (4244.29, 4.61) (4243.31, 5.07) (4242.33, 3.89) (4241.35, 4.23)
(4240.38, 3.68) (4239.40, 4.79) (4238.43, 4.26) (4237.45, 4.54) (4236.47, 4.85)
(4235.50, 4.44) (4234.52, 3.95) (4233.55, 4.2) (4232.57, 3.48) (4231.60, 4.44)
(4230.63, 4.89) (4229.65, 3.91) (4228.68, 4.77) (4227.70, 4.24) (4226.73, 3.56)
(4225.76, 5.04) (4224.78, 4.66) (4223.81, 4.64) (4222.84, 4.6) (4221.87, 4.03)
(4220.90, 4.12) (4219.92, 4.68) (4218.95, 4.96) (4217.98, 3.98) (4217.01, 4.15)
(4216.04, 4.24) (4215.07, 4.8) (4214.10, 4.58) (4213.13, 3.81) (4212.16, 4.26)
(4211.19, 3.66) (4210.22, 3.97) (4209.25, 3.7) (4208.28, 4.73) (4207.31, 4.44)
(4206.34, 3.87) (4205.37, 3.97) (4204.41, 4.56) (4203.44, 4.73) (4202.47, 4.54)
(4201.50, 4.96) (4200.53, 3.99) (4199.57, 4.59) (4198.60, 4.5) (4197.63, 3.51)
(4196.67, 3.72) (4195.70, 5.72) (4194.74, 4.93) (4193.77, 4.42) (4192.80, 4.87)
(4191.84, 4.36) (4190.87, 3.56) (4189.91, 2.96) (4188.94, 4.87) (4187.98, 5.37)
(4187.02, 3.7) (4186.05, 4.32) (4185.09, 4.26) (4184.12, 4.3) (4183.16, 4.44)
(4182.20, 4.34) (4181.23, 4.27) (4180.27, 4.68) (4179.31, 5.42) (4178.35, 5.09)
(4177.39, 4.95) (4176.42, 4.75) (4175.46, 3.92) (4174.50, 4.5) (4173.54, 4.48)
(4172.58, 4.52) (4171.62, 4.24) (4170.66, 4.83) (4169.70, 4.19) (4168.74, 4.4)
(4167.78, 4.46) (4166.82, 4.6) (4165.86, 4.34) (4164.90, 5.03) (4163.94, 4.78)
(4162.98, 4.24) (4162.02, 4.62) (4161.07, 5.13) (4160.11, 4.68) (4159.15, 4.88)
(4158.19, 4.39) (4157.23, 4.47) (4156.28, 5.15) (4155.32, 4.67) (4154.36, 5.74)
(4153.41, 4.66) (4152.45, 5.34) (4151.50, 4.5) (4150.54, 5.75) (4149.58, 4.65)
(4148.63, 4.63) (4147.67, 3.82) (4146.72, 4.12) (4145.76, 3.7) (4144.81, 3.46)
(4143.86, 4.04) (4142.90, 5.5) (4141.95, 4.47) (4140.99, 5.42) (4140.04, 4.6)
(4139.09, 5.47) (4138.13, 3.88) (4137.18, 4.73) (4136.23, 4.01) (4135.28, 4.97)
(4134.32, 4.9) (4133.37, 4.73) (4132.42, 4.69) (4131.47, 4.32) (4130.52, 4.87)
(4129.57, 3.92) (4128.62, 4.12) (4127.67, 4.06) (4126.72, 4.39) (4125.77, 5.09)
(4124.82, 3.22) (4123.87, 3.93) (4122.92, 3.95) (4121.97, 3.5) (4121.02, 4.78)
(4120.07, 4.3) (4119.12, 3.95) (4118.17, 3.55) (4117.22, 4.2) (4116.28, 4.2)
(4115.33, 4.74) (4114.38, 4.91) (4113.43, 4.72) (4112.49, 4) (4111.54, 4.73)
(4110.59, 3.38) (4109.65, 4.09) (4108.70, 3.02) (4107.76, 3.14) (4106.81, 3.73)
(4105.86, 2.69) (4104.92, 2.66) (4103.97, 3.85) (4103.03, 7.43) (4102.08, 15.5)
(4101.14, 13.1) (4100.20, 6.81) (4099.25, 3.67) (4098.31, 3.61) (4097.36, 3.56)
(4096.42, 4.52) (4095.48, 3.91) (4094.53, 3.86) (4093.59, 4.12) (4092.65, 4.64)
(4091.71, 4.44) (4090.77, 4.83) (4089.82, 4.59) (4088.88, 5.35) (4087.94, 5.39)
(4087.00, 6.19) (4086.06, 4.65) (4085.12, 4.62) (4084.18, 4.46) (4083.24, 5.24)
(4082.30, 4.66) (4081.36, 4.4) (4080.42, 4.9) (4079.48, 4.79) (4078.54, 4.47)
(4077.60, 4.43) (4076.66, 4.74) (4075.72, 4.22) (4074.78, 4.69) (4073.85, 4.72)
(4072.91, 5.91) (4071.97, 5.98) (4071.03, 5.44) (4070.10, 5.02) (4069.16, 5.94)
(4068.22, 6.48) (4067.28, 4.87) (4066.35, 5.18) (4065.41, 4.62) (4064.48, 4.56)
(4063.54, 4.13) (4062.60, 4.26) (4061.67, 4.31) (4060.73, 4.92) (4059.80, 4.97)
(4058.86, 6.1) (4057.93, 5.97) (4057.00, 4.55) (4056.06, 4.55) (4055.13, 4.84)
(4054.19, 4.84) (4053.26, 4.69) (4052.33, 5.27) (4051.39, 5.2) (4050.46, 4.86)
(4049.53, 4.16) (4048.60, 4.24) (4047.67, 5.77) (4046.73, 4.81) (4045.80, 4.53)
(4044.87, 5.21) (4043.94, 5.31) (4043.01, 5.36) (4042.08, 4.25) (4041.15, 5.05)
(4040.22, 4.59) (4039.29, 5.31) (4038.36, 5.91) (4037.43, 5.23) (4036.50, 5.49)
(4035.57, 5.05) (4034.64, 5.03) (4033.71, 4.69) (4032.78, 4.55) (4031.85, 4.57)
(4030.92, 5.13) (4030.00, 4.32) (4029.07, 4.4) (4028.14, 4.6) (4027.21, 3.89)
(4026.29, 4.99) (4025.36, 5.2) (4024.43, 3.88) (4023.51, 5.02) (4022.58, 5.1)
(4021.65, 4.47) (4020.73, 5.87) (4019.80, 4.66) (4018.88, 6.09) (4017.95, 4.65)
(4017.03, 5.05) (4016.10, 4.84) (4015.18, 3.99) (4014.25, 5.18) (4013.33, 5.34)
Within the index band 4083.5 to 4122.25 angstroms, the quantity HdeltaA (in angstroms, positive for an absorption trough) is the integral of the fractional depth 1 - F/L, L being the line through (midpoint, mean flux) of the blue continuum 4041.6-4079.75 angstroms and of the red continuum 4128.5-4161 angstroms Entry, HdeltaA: -0.2 angstroms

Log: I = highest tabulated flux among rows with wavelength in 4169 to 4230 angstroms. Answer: 5.72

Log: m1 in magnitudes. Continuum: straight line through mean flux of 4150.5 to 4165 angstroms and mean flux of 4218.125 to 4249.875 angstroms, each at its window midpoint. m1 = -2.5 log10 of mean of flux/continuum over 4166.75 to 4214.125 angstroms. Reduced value 0.060 mag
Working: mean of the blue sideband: 4.85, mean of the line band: 4.39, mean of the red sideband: 4.36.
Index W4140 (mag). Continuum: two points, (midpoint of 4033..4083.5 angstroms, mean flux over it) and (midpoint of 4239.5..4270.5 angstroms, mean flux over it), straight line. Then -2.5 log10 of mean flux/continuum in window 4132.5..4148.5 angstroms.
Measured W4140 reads 0.051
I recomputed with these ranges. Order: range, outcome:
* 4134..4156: 5.75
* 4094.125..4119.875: 15.5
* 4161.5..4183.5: 5.42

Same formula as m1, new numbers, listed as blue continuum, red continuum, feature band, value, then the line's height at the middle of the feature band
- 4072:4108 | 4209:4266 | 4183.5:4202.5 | 0.04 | 4.55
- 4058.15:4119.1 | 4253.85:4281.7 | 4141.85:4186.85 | 0.02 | 4.67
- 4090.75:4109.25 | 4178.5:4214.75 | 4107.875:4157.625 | 0.11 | 4.89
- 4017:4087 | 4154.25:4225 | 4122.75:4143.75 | 0.03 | 4.65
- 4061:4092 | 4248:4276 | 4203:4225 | 0.04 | 4.48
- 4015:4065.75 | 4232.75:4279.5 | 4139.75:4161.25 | -0.02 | 4.6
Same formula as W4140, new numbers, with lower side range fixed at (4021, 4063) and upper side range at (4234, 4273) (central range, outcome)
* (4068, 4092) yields -0.05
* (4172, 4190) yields 0.00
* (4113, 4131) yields 0.11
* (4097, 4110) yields -0.17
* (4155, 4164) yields -0.03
